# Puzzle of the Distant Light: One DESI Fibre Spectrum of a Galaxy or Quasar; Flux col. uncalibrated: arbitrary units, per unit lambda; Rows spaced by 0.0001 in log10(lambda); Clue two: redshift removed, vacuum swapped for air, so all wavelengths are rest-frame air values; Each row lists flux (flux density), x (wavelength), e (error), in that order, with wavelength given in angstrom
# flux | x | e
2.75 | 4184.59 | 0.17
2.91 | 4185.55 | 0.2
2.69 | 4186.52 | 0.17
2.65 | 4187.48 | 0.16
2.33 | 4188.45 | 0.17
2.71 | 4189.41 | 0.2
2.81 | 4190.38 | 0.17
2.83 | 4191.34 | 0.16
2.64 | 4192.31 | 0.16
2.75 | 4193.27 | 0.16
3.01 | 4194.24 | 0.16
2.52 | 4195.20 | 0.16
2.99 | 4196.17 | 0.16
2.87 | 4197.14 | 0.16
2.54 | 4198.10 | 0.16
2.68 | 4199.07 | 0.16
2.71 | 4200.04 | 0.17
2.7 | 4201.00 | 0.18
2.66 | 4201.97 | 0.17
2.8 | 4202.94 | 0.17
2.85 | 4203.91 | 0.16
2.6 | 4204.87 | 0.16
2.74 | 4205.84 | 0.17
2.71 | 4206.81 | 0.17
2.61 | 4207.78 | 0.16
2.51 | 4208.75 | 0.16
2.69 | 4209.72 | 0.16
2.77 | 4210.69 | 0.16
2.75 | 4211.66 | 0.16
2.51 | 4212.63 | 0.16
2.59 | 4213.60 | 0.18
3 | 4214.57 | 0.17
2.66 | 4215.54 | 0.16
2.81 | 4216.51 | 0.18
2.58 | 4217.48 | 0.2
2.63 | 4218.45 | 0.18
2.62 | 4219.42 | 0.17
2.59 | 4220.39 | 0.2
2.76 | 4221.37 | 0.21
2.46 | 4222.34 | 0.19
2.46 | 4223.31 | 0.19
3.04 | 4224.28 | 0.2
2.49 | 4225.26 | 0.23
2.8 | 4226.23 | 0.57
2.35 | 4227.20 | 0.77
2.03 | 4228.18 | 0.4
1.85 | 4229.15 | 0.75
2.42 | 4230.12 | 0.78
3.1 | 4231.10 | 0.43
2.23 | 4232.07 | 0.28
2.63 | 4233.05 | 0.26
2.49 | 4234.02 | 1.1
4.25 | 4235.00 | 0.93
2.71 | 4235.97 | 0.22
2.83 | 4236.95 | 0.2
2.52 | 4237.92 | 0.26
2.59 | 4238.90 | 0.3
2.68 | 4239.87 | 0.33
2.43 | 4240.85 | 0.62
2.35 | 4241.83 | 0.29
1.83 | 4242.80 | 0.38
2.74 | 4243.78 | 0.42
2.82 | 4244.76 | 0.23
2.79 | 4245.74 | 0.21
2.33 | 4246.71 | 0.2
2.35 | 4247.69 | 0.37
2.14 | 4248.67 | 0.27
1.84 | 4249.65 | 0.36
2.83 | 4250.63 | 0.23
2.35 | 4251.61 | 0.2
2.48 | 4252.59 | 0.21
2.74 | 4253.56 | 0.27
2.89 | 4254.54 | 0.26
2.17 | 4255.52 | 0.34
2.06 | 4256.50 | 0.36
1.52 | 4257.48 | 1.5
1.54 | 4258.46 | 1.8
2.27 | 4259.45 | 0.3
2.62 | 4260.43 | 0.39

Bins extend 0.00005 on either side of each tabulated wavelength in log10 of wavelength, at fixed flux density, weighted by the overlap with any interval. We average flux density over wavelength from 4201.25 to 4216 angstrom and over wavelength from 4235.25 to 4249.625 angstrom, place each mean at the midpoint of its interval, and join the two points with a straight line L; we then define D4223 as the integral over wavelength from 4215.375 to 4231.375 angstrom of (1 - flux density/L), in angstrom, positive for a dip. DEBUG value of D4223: 0.36 angstrom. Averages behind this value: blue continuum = 2.7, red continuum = 2.52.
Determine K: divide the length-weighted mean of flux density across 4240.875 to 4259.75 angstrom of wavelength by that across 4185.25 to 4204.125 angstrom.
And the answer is 0.85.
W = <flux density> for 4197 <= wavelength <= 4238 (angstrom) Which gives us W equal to 2.67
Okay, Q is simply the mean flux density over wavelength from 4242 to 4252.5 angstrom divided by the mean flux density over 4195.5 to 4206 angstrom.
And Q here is 0.9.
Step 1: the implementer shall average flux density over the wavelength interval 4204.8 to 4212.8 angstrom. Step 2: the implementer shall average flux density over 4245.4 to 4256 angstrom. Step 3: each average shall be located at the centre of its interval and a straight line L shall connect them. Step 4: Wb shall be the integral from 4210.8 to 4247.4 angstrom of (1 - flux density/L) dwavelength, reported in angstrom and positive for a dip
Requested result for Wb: -0.8 angstrom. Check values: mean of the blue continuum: 2.66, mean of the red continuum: 2.44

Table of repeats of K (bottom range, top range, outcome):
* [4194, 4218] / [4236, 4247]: 0.94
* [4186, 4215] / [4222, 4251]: 0.94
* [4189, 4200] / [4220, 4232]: 0.91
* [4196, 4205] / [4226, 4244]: 0.94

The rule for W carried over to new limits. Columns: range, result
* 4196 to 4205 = 2.74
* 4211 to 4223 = 2.66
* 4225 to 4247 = 2.58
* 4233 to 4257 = 2.55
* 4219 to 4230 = 2.49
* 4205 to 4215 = 2.68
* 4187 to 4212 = 2.71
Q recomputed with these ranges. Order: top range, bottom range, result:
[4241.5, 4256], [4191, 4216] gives 0.90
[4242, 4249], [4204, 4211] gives 0.91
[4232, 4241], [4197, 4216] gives 1.03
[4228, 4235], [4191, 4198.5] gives 0.92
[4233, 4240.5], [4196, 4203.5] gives 1.04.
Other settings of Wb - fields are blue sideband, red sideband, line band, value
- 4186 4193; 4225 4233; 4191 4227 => -2.2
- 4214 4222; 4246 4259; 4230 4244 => -1.1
